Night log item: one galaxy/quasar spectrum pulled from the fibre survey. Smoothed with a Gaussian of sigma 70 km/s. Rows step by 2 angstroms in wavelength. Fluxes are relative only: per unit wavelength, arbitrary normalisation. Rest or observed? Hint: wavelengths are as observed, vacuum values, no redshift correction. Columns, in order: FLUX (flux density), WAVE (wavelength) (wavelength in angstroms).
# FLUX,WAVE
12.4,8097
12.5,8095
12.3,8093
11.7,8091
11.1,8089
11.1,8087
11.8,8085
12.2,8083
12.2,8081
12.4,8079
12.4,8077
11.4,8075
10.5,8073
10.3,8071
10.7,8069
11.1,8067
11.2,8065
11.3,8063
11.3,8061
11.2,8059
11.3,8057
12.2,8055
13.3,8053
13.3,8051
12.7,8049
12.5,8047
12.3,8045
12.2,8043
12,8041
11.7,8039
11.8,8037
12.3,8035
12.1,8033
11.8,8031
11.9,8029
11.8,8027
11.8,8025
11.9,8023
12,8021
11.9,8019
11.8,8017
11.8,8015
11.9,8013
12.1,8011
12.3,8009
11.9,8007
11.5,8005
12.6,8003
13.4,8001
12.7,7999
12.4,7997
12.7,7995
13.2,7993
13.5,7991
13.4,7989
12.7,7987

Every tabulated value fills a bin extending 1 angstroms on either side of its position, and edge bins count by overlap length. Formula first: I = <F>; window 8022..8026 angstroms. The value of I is 11.9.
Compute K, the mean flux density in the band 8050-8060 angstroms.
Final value 12.3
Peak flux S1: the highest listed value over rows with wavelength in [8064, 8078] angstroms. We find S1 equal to 12.4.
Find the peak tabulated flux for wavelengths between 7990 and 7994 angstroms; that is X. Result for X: 13.5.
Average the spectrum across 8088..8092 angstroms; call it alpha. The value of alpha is 11.4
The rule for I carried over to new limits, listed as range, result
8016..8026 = 11.9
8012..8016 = 11.9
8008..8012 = 12.2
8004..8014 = 11.9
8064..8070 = 11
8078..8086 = 12.2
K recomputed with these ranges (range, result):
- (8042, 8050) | 12.4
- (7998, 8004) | 12.9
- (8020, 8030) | 11.9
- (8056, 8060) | 11.2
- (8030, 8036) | 12.1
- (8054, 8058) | 11.8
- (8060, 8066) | 11.3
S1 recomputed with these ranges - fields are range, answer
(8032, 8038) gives 12.3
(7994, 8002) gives 13.4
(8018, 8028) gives 12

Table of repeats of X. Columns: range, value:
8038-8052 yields 13.3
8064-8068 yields 11.2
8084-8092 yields 11.8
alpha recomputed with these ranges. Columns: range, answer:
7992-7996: 12.9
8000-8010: 12.3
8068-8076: 10.7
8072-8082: 11.8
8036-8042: 11.8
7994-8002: 12.8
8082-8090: 11.6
